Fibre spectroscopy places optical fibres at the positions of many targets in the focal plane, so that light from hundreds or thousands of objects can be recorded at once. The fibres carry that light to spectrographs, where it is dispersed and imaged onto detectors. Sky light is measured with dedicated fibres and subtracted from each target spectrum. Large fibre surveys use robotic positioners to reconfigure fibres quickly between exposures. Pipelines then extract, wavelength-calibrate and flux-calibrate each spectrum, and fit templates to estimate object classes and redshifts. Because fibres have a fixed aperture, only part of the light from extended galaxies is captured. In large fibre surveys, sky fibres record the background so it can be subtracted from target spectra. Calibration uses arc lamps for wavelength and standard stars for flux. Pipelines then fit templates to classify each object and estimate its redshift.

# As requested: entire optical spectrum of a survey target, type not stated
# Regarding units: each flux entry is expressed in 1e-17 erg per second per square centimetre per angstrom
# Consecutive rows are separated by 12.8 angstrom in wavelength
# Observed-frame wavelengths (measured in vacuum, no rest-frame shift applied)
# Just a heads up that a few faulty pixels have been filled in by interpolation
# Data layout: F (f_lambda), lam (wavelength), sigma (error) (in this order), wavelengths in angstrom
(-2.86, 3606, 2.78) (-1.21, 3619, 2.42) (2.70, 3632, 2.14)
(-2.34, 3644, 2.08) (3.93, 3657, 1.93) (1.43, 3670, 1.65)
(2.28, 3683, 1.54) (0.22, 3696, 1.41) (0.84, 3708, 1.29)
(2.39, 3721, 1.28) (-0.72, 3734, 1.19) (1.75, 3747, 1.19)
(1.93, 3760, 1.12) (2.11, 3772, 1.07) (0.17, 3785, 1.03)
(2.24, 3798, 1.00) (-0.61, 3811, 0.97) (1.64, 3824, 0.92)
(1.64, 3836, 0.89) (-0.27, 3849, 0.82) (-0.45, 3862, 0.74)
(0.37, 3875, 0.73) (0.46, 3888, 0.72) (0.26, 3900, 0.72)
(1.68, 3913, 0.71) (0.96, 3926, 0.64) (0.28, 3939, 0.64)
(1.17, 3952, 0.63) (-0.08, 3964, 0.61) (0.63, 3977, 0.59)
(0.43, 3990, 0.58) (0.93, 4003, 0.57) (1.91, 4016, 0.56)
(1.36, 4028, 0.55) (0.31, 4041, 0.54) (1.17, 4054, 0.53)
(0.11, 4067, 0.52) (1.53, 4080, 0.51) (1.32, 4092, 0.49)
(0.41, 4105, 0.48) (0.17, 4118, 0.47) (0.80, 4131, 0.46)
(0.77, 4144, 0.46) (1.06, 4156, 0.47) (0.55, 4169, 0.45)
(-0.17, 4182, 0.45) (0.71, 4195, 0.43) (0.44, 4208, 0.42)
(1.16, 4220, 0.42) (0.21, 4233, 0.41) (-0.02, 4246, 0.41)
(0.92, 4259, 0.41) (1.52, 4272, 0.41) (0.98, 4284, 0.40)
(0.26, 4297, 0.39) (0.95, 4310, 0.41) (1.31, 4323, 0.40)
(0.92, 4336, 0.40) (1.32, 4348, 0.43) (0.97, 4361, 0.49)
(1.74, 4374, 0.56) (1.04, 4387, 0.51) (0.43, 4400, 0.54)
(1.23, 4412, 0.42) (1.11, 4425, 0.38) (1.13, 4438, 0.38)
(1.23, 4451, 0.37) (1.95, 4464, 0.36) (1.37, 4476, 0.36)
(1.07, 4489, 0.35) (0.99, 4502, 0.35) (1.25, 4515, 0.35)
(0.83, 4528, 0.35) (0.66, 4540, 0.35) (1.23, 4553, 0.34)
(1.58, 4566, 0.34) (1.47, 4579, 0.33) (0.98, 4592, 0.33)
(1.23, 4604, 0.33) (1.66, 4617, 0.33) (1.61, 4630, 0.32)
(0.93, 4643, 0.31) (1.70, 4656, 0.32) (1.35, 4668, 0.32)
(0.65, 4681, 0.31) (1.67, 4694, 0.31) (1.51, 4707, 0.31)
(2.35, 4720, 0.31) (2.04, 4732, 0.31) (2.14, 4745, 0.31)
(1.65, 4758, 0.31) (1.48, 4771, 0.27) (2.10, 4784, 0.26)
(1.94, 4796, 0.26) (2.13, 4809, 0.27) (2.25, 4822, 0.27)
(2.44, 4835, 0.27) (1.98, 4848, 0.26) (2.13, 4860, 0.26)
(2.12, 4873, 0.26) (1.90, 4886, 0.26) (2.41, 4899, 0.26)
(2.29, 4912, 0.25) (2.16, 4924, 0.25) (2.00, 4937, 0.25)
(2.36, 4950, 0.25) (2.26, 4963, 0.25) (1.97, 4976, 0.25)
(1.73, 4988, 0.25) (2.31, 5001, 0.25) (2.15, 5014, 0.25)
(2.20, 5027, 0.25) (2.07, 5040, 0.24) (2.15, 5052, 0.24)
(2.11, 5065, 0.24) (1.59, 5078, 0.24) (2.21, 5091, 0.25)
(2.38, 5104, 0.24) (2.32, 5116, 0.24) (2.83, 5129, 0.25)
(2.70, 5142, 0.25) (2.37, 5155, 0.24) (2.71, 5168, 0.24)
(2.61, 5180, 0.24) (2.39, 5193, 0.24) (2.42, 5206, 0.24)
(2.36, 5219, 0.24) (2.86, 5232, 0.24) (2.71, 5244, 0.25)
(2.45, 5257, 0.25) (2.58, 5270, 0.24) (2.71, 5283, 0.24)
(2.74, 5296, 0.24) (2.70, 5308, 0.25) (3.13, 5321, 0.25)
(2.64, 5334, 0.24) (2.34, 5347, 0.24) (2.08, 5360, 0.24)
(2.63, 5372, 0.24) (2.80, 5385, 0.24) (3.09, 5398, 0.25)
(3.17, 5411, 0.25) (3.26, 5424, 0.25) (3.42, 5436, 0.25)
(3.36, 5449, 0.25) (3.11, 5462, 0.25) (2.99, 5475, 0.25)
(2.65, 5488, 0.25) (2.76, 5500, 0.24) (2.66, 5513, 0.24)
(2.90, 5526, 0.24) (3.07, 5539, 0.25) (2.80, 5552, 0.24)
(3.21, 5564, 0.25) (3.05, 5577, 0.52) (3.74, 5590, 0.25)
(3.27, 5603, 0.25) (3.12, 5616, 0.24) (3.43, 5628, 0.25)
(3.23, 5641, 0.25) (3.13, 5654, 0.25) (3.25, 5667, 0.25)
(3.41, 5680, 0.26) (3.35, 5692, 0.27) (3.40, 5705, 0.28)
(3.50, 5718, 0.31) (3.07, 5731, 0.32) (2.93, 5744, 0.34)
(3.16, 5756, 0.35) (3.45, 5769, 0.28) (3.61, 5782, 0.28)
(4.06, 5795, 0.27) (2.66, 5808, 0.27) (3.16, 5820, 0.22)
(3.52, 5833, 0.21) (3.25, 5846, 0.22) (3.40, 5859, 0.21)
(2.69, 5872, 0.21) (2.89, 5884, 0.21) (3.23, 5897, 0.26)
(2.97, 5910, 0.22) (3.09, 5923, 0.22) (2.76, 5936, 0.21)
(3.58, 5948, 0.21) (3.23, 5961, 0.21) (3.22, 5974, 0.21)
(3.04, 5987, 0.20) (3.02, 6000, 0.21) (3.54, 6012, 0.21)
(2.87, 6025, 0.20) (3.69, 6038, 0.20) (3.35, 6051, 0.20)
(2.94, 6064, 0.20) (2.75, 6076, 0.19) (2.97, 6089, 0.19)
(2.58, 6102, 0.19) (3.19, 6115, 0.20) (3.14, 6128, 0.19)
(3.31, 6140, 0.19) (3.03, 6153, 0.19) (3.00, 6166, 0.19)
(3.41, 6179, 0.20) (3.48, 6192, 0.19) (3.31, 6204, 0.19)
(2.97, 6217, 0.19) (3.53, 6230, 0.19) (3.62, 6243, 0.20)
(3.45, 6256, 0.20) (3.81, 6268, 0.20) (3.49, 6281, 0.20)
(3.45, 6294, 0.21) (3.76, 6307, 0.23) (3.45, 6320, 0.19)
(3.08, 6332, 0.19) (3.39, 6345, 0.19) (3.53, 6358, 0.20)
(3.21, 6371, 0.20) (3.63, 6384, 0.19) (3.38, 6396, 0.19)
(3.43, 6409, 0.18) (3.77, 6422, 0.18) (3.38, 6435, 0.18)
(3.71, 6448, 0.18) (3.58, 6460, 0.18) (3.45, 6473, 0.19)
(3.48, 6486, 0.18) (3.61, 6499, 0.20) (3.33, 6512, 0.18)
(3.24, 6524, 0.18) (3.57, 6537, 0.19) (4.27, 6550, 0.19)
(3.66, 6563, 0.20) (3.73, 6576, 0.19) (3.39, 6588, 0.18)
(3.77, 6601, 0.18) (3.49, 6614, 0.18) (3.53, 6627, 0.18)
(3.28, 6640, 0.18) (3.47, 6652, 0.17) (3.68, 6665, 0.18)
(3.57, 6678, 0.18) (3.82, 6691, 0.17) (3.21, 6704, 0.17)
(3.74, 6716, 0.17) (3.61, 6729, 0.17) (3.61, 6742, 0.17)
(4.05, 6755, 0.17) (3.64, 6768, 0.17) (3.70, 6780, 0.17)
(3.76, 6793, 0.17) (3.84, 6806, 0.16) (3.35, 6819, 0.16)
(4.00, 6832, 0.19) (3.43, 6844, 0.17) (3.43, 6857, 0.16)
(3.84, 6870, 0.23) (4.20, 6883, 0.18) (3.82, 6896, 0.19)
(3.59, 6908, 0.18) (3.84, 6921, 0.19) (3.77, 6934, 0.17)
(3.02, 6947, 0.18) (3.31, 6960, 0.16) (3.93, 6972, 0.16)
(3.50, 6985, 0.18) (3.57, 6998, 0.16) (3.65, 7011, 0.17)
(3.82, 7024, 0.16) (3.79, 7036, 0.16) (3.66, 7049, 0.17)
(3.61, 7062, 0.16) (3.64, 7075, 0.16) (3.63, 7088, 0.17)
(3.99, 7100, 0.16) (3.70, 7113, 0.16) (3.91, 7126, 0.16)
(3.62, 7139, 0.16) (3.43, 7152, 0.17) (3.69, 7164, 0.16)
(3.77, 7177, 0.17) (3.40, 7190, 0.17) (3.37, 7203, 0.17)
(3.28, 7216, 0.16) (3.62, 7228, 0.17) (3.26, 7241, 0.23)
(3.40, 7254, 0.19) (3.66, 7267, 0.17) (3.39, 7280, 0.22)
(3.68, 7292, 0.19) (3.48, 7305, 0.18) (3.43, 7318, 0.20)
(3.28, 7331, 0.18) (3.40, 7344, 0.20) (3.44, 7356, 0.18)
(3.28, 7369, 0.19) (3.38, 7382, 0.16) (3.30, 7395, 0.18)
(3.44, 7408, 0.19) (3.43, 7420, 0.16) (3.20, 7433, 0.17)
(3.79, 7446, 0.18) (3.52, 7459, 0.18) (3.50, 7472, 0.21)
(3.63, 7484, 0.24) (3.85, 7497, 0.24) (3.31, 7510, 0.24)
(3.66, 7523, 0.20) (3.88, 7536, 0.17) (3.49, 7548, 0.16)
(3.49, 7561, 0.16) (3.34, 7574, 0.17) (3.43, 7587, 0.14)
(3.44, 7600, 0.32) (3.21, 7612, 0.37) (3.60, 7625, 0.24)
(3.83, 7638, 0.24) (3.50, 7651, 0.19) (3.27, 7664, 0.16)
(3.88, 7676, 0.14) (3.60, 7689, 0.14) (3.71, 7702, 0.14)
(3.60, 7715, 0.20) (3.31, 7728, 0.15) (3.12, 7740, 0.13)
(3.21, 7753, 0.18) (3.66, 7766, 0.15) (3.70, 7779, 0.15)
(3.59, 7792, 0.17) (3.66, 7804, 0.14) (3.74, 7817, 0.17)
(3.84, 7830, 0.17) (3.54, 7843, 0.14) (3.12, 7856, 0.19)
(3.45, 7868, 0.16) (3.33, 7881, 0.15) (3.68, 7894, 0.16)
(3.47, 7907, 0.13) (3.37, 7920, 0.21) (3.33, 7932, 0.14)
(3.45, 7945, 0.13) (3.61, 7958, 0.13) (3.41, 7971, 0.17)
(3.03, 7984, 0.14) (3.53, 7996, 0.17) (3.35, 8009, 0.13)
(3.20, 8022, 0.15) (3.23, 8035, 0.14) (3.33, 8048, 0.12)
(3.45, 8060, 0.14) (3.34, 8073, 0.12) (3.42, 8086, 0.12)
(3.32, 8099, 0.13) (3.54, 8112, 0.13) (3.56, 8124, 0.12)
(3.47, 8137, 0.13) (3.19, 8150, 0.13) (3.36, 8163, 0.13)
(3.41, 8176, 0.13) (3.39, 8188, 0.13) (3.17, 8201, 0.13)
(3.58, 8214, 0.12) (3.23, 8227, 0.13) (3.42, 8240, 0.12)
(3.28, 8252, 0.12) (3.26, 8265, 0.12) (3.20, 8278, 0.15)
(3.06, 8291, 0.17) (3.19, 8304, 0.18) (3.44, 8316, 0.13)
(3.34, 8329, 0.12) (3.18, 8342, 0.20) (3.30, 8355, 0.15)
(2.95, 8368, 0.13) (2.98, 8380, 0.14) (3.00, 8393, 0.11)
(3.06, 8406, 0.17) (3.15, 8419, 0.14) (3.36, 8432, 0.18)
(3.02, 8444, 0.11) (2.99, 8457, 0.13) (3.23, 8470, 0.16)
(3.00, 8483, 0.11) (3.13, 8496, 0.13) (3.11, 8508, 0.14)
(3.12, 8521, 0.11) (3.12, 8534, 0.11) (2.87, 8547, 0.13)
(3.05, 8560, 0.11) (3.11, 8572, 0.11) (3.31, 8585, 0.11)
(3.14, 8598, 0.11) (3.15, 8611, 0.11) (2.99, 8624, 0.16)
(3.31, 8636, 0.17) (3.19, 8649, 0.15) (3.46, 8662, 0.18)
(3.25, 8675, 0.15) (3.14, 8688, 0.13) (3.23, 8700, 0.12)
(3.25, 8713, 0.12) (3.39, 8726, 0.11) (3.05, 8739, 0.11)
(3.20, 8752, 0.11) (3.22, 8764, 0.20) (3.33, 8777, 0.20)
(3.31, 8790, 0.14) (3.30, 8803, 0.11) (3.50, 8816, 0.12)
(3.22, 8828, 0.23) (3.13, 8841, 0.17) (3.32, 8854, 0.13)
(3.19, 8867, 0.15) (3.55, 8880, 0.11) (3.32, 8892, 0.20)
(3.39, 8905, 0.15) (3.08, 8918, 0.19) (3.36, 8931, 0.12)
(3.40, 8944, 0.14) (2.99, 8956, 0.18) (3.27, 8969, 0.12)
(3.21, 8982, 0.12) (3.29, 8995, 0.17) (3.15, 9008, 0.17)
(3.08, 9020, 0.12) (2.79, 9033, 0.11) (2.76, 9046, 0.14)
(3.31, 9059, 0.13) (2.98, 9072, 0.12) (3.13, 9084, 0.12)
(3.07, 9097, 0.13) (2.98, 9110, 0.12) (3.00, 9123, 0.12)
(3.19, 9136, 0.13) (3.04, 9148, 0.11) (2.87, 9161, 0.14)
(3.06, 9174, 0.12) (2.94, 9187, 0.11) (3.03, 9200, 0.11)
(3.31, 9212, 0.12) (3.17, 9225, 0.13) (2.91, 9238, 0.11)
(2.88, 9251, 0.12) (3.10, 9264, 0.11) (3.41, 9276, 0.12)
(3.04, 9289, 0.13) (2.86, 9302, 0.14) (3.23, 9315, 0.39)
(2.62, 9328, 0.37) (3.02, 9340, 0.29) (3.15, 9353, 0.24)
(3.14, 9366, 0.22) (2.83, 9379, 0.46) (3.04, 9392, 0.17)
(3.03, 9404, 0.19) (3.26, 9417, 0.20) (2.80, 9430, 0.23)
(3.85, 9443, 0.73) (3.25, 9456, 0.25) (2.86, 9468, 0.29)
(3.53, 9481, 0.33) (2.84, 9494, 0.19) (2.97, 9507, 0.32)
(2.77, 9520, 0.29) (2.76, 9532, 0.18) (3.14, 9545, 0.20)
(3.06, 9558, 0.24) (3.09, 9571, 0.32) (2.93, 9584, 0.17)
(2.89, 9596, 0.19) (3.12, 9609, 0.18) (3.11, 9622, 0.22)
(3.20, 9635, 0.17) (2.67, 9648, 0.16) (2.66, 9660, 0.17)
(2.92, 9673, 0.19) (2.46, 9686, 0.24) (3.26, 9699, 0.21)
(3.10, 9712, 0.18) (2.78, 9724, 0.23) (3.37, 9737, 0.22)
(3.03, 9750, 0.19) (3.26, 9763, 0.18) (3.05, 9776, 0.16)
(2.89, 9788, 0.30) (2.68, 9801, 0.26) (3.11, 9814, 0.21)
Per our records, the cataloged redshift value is 0.18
